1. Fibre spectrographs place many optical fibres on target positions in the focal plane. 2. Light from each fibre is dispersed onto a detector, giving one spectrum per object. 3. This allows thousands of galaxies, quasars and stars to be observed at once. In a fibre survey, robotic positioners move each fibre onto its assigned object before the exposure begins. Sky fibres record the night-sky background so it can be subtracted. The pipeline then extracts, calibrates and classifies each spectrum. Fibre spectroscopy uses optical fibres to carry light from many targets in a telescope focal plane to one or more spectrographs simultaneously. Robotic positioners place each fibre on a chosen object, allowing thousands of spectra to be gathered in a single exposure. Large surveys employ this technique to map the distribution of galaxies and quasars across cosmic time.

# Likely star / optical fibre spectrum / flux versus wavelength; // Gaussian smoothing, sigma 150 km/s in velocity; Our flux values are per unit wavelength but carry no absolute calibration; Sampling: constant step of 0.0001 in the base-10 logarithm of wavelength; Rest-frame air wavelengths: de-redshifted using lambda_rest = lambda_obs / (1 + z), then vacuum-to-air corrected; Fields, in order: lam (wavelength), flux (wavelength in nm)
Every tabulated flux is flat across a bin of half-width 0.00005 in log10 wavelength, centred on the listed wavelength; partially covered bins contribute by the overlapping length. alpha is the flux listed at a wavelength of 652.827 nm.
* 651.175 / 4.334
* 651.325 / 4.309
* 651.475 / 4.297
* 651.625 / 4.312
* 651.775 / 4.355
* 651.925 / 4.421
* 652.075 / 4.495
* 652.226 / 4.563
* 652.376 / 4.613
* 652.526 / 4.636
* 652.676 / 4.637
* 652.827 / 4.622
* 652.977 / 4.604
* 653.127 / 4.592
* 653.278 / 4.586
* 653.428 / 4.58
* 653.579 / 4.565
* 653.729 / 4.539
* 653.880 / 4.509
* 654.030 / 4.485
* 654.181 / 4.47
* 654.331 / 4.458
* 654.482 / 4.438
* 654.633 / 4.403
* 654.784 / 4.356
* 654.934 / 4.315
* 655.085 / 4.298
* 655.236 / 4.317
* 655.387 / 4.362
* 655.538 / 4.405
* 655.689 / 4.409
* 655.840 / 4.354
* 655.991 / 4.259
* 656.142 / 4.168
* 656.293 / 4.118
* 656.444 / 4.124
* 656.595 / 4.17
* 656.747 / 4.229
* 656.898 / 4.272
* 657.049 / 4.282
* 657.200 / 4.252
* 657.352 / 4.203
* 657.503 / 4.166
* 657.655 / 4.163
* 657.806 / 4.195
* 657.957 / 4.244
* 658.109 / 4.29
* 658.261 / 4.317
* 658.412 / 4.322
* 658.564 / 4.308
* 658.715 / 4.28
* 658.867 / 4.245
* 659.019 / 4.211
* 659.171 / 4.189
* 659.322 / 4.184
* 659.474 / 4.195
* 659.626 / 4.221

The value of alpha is 4.622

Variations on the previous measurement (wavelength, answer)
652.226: 4.563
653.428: 4.58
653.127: 4.592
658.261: 4.317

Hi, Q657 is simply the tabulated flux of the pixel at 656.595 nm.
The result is 4.17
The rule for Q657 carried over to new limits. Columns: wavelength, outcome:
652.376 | 4.613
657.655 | 4.163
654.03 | 4.485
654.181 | 4.47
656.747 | 4.229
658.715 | 4.28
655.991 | 4.259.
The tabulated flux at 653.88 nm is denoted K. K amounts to 4.509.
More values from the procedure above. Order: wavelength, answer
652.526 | 4.636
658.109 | 4.29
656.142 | 4.168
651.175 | 4.334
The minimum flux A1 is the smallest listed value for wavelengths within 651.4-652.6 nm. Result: 4.297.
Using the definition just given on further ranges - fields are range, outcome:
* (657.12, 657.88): 4.163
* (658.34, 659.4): 4.184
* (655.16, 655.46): 4.317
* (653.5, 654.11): 4.485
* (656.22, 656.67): 4.118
